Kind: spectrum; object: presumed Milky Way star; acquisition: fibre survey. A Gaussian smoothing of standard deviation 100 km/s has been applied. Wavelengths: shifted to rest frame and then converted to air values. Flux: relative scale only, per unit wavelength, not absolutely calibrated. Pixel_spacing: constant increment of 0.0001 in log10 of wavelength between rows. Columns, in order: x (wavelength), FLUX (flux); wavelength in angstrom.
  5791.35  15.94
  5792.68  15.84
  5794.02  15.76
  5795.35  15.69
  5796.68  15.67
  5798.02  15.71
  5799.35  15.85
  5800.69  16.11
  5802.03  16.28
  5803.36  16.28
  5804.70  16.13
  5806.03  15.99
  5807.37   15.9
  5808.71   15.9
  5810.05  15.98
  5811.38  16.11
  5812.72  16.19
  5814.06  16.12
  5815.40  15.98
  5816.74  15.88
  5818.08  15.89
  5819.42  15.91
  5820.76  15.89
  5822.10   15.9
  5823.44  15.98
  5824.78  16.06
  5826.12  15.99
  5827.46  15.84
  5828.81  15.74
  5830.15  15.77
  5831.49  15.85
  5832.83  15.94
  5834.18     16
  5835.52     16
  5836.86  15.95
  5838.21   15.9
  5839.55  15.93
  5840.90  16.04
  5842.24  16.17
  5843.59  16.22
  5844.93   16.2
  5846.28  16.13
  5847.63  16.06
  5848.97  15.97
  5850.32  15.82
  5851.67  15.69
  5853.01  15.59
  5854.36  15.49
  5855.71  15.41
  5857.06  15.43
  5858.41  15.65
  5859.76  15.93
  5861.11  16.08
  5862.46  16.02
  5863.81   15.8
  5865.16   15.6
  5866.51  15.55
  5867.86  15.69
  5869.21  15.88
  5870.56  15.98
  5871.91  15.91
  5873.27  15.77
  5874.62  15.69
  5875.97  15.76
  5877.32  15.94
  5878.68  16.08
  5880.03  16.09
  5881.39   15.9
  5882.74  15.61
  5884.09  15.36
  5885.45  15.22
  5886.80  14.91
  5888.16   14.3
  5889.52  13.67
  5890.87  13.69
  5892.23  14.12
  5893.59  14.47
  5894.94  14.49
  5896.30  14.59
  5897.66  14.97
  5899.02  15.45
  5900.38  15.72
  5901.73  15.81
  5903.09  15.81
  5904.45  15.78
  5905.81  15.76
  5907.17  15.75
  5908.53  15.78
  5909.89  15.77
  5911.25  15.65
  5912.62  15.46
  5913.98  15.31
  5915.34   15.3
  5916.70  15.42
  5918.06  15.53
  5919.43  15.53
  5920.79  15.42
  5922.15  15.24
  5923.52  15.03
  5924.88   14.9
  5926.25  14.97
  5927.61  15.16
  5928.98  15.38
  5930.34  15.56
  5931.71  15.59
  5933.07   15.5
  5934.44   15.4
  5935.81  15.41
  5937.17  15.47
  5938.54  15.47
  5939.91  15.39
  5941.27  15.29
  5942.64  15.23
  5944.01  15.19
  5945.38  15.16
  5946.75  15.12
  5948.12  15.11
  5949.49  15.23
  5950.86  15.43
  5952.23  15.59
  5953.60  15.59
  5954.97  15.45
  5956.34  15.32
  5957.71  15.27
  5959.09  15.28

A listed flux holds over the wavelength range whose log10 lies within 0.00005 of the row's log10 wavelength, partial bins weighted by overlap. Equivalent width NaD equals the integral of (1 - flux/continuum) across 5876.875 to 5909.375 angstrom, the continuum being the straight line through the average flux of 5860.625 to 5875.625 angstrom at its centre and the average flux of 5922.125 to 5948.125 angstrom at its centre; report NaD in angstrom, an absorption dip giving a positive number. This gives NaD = 0.8 angstrom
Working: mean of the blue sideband 15.8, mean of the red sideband 15.3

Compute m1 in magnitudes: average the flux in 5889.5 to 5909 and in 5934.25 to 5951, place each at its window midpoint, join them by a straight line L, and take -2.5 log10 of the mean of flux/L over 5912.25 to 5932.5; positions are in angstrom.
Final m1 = -0.009 mag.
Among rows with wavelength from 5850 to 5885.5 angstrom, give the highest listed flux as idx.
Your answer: 16.09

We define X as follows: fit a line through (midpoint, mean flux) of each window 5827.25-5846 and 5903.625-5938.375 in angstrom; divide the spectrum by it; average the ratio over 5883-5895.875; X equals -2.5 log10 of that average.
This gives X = 0.08 mag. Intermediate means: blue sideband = 16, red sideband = 15.4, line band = 14.5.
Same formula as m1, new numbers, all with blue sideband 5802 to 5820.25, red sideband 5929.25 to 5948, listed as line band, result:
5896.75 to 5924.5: 0.00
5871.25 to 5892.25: 0.03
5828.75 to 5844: 0.00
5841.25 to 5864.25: 0.00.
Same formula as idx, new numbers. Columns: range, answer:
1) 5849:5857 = 15.82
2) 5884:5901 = 15.72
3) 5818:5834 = 16.06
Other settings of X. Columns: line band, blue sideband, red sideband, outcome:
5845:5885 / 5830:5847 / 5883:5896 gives -0.040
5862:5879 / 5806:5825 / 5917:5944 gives -0.010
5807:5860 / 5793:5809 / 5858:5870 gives -0.003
